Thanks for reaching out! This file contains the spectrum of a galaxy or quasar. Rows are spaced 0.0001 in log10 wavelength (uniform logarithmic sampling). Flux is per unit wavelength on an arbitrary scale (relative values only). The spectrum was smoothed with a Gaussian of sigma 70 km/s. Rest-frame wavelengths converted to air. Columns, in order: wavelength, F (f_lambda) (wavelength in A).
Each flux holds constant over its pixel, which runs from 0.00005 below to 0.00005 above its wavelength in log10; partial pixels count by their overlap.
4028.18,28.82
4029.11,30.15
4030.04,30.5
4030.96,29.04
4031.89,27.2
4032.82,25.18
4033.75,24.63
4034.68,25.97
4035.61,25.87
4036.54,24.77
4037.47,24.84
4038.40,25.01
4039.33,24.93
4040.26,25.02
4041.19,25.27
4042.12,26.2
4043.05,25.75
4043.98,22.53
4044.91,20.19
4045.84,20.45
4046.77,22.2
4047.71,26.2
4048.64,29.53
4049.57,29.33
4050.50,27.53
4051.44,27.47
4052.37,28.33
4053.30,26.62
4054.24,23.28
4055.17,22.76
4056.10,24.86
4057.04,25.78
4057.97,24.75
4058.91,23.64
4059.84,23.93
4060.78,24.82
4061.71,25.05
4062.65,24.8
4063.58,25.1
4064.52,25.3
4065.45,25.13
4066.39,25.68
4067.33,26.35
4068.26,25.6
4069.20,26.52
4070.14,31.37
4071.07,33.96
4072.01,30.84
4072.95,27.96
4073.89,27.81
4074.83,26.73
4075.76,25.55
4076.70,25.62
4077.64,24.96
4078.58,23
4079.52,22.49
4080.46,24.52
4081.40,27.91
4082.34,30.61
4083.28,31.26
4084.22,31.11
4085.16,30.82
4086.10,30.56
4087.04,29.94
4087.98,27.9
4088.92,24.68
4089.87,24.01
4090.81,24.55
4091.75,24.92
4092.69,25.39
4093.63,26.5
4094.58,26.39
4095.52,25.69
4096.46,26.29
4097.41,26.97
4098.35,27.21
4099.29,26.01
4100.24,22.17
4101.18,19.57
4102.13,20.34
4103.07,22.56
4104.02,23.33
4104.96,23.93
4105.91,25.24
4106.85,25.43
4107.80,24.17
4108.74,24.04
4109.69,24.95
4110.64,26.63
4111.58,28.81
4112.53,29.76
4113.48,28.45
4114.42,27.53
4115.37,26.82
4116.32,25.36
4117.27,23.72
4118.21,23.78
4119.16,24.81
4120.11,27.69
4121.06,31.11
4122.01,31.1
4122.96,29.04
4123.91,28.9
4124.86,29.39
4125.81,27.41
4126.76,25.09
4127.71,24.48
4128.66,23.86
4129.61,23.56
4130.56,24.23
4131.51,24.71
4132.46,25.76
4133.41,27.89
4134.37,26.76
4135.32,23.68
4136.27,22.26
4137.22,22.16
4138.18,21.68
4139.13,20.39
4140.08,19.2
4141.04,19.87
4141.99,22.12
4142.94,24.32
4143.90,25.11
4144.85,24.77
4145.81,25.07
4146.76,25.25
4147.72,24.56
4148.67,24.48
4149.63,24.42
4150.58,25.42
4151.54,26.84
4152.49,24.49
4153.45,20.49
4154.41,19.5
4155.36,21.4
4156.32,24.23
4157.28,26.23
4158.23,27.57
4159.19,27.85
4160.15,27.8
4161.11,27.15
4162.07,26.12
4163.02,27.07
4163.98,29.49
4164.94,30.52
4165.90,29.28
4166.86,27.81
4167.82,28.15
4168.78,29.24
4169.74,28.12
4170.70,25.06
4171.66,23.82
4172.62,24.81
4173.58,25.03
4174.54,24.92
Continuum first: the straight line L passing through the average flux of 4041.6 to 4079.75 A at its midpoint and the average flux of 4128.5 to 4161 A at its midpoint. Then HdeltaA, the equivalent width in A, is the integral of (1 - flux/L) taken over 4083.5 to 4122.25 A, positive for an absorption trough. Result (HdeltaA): -1.8 A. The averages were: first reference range 25.8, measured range 26.1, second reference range 24.1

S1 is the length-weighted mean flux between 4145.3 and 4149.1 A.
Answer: 24.8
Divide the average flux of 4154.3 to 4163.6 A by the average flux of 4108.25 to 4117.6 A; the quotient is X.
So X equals 1.0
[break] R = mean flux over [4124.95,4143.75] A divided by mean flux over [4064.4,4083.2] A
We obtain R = 0.88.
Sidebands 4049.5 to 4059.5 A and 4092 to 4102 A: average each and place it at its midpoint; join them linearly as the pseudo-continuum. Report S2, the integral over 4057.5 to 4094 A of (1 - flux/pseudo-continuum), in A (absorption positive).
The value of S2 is -1.95 A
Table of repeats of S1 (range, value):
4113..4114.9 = 28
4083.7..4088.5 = 30.1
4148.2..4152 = 25.3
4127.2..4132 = 24.2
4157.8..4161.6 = 27.5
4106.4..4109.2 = 24.6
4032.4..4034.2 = 24.9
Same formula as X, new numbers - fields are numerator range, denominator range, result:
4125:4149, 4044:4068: 0.96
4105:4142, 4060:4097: 0.95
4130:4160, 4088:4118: 0.95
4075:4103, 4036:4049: 1.07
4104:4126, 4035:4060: 1.07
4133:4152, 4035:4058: 0.94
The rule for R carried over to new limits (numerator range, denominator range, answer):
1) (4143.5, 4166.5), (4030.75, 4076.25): 0.99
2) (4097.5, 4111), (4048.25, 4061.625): 0.93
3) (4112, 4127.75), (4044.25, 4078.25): 1.05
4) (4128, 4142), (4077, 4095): 0.86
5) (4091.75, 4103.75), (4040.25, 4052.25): 0.97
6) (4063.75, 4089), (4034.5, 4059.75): 1.10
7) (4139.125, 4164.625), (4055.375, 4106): 0.94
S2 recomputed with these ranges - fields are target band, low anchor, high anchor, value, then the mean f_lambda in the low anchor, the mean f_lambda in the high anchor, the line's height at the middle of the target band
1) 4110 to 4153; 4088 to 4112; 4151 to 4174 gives 0.19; 24.8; 26.2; 25.5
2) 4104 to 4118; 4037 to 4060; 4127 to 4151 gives -0.98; 25.1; 23.9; 24.2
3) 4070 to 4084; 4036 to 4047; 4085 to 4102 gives -1.30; 24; 25.9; 25.3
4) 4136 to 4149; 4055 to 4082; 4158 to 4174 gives 1.97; 26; 27.3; 27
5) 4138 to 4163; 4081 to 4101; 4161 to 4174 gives 2.81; 27.1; 27.3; 27.2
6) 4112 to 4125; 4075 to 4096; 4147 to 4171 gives -0.57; 26.8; 26.1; 26.5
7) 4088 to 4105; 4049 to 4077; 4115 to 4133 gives 1.17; 26.4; 26.4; 26.4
